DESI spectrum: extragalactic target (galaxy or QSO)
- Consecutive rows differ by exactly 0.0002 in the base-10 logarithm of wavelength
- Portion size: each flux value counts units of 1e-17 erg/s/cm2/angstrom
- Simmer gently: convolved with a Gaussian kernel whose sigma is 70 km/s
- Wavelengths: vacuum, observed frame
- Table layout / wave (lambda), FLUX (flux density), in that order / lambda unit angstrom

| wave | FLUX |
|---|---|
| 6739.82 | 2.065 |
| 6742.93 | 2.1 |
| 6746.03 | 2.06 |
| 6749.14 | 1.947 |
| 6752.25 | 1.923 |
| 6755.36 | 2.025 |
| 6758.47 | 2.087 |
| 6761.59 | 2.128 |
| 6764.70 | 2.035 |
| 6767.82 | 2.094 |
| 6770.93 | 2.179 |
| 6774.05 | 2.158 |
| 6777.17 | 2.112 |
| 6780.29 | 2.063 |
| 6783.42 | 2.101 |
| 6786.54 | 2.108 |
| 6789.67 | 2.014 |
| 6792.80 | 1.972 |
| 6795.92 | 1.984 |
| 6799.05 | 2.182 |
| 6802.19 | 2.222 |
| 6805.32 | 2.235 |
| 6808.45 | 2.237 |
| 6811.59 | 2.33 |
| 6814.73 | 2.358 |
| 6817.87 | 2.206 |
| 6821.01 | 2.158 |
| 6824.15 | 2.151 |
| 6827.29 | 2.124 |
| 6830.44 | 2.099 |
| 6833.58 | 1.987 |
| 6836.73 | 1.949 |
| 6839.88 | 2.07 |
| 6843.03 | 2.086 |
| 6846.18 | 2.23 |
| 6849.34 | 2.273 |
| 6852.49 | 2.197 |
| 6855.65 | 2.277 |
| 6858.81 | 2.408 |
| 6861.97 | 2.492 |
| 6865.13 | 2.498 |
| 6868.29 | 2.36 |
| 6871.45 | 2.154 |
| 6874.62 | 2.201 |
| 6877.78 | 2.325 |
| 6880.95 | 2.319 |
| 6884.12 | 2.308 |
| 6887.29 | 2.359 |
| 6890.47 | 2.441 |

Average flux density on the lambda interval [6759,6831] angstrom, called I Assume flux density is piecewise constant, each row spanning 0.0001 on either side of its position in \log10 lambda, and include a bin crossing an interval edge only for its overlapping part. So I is 2.14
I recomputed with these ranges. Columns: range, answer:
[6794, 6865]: 2.2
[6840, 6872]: 2.29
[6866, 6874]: 2.27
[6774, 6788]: 2.1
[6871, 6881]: 2.25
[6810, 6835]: 2.18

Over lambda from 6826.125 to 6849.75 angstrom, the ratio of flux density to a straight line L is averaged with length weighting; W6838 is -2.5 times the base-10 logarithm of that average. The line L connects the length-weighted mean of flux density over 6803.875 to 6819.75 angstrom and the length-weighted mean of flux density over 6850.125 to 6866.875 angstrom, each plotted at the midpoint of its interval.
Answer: 0.11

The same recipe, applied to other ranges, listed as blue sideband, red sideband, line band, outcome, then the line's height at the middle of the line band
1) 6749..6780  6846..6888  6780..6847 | 0.029 mag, 2.19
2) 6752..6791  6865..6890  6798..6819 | -0.045 mag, 2.16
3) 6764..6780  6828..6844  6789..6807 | -0.011 mag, 2.09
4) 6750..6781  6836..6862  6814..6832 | -0.002 mag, 2.17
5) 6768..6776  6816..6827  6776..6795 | 0.052 mag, 2.16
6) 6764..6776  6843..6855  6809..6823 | -0.039 mag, 2.18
